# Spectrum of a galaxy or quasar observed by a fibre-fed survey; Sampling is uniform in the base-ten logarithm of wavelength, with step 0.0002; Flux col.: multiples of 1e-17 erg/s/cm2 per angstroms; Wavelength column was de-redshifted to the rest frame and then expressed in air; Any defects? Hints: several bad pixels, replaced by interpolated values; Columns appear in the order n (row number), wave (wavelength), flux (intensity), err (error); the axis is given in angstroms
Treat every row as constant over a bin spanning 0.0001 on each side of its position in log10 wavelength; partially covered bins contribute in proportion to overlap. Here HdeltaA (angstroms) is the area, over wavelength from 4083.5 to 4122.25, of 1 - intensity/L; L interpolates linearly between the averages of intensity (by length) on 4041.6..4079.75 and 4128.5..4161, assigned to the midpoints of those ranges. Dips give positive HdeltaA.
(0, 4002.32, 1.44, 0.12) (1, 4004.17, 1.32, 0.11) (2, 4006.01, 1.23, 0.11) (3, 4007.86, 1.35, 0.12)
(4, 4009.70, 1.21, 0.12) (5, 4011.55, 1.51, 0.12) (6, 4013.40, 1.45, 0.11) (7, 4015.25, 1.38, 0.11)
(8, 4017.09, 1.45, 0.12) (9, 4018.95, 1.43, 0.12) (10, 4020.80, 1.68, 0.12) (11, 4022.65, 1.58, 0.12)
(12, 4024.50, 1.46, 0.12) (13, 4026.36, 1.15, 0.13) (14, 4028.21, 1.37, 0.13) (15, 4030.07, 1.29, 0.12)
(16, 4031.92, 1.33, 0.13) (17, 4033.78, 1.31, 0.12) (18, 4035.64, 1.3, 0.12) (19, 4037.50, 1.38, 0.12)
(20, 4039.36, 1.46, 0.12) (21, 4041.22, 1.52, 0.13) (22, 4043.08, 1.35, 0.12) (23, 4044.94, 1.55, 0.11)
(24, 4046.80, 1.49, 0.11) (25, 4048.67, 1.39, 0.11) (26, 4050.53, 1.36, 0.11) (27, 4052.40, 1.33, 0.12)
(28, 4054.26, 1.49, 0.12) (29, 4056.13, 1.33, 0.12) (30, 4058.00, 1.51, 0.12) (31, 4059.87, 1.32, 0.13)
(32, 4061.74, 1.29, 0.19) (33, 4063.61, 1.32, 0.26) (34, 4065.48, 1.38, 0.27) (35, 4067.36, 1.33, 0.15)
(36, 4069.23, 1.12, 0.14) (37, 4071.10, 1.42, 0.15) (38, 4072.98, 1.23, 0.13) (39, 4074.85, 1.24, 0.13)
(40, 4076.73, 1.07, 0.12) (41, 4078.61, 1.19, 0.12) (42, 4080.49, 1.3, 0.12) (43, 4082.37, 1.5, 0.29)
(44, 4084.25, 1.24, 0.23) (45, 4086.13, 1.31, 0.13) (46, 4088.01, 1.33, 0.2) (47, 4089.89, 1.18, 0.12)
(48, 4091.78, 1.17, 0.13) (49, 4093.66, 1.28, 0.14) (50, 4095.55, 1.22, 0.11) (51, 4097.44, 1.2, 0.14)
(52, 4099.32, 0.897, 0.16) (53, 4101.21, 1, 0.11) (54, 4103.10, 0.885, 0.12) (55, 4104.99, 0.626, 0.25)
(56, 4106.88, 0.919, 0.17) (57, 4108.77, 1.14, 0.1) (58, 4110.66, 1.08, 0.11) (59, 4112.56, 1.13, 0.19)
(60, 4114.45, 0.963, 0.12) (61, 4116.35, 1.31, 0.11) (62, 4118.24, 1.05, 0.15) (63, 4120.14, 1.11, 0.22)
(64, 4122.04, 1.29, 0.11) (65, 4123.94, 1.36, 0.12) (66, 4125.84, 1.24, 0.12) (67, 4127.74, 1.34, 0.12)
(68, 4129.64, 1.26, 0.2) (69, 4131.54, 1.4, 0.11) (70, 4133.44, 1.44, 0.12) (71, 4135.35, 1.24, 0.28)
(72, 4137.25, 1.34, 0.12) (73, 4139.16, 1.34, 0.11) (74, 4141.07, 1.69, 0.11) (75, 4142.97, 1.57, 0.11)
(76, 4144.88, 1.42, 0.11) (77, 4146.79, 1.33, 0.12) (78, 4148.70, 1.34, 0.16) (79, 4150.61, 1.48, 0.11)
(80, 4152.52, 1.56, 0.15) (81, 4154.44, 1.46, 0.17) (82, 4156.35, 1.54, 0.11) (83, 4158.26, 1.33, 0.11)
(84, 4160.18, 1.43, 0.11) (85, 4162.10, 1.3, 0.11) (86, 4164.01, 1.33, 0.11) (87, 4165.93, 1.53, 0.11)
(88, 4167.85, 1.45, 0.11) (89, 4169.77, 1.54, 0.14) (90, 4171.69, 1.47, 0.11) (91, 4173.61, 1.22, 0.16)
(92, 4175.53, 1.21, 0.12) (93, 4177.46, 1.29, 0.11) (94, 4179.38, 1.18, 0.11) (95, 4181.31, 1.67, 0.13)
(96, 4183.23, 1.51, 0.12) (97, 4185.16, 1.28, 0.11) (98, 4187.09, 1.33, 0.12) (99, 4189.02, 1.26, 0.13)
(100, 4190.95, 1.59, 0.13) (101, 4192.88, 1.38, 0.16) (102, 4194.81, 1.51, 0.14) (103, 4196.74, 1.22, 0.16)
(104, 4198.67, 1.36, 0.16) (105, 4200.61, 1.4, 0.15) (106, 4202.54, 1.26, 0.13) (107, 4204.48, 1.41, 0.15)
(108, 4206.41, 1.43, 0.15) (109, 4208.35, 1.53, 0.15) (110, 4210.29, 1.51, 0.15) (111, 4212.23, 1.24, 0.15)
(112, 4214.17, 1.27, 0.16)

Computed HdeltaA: 7.7 angstroms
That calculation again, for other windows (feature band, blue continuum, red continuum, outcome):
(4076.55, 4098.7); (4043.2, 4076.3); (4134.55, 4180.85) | 1.91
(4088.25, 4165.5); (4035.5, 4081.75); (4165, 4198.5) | 6.42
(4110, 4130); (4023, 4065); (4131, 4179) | 2.93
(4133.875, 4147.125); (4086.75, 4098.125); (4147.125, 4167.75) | -0.45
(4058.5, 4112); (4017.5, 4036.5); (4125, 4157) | 8.17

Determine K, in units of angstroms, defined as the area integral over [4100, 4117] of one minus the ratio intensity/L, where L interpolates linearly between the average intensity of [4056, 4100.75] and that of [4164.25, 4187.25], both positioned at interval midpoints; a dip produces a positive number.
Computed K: 3.95 angstroms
